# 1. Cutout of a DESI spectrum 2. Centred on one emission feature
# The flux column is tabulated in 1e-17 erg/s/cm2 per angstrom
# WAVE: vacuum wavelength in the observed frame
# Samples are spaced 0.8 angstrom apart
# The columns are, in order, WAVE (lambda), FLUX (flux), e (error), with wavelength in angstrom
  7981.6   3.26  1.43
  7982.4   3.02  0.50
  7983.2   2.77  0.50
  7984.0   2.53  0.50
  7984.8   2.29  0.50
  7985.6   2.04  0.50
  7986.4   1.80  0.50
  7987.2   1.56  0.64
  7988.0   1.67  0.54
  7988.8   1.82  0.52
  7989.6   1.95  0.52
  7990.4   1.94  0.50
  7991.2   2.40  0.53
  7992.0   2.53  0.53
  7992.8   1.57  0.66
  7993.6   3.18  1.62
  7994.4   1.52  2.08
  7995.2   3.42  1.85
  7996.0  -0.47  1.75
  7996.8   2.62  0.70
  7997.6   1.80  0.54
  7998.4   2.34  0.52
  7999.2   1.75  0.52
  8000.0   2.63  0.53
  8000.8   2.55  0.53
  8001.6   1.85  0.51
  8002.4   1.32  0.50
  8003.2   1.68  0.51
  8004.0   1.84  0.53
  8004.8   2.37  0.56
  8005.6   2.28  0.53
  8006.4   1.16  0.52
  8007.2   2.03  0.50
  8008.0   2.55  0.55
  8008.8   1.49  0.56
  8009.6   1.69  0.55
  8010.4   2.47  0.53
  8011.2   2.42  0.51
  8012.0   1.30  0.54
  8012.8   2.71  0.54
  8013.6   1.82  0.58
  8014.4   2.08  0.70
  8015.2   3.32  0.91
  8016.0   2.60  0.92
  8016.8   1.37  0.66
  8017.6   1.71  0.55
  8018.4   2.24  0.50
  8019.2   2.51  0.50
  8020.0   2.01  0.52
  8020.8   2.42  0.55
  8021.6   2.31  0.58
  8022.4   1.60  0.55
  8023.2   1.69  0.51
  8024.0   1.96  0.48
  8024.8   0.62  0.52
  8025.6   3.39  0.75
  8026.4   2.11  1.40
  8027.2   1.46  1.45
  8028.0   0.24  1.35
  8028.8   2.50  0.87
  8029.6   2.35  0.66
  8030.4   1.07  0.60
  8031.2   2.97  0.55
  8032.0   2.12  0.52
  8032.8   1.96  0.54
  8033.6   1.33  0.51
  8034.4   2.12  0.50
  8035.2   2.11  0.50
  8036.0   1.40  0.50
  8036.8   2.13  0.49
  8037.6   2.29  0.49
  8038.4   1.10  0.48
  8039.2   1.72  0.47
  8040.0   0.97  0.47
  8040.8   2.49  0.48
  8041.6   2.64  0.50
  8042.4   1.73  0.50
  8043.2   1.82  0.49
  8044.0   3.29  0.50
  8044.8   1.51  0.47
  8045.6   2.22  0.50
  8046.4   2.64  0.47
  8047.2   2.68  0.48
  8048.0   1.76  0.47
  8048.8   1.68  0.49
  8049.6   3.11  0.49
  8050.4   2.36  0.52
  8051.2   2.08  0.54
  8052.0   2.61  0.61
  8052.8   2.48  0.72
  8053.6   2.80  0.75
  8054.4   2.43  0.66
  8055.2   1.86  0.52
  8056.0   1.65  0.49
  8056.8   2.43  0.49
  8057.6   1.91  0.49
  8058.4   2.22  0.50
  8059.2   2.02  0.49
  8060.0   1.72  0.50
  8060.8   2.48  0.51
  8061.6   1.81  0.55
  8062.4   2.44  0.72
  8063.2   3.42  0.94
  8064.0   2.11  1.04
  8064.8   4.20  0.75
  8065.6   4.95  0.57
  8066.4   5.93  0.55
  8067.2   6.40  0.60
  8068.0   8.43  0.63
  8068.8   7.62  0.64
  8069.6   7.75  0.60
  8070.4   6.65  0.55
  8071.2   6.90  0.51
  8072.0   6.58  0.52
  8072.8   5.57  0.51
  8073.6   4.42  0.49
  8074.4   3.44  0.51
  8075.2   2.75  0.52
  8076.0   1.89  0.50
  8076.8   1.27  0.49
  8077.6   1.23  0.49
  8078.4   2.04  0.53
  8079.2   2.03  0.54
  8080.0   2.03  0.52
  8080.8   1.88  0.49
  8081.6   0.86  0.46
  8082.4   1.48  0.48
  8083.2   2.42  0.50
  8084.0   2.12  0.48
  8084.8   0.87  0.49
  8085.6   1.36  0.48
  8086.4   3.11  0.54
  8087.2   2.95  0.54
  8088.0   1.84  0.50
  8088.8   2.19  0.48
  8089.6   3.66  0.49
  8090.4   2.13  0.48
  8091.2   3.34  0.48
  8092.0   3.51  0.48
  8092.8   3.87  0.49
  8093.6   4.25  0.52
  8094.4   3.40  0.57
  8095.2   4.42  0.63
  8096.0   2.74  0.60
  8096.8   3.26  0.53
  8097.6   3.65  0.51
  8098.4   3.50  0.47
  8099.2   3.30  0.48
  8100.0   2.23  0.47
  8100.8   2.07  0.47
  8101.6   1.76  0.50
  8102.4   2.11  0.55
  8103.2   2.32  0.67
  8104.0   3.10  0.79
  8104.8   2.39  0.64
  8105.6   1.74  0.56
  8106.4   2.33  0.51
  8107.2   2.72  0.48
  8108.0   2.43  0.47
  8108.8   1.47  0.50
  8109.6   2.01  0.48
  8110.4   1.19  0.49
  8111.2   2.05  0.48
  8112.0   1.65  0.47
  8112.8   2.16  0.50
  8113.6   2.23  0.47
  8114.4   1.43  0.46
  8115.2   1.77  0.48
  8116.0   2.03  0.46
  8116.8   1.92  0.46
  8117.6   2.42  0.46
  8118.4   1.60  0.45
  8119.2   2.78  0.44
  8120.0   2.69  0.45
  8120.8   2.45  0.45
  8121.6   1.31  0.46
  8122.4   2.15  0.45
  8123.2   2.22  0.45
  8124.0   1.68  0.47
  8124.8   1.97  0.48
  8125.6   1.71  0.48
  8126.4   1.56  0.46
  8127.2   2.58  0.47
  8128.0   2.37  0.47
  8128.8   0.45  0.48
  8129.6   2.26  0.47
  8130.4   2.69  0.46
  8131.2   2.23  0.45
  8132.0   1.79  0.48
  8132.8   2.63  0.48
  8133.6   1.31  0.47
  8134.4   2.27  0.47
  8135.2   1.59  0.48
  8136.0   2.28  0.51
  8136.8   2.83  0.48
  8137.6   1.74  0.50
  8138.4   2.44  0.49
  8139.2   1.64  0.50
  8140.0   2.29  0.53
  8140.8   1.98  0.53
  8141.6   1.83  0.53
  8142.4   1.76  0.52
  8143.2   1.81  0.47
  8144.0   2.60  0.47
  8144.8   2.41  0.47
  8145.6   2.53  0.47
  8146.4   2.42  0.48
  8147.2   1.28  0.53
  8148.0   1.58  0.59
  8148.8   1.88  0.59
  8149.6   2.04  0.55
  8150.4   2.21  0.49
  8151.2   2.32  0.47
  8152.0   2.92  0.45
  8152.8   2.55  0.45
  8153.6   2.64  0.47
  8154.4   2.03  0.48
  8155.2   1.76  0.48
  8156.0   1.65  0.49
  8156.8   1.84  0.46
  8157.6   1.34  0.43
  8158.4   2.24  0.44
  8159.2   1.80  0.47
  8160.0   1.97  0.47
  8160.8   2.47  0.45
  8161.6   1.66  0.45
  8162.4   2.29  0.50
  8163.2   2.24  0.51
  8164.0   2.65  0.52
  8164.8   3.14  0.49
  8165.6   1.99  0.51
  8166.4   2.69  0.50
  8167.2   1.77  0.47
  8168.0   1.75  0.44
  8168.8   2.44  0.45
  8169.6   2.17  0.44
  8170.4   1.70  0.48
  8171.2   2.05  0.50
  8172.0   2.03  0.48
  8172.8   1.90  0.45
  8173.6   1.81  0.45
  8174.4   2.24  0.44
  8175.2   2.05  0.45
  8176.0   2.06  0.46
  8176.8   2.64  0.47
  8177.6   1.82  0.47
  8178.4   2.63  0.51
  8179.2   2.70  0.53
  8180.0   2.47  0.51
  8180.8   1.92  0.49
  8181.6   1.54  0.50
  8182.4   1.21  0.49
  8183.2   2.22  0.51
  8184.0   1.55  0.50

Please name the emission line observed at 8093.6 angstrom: [N II]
